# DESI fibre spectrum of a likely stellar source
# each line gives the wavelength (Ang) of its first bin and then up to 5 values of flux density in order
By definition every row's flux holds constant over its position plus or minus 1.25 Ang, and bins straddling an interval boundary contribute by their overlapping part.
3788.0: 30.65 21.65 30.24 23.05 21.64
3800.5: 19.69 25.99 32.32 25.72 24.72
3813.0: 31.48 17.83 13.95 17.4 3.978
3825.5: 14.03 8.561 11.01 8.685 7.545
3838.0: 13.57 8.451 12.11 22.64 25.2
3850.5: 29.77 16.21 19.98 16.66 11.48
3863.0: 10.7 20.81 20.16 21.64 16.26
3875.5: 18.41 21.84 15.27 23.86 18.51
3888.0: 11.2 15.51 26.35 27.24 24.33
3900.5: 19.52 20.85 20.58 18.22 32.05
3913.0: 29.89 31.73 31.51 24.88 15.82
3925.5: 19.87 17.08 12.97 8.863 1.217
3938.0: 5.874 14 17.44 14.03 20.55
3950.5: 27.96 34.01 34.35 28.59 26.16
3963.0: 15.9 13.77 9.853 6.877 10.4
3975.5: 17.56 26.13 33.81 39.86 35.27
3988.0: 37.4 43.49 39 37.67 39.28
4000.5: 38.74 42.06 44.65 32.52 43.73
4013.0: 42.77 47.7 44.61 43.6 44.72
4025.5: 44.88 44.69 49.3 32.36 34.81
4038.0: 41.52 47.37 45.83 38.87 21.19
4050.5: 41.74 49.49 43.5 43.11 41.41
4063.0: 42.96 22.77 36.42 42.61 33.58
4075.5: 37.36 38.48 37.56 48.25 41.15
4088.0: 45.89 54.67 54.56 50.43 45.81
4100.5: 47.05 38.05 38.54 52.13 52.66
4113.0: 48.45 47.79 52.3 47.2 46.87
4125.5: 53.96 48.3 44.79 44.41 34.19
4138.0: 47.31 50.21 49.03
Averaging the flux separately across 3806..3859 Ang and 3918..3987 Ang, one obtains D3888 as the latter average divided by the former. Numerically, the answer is 1.2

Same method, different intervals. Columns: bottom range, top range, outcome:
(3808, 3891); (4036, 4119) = 2.56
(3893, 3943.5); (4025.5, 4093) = 2.06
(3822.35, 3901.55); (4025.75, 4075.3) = 2.33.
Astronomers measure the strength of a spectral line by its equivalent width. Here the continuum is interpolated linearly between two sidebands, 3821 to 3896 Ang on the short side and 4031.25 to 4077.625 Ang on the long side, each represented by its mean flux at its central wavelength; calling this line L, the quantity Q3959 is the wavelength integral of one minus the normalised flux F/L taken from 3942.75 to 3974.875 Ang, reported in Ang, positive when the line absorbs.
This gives 8.9 Ang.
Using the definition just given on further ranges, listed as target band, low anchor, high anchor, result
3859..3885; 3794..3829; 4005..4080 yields 7.7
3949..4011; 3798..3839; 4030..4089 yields 4.8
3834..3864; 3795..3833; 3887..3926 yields 6.5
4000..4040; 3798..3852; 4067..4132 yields -5.0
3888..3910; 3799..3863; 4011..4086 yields 3.0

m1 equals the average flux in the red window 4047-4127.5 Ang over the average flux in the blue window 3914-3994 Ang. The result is 2.0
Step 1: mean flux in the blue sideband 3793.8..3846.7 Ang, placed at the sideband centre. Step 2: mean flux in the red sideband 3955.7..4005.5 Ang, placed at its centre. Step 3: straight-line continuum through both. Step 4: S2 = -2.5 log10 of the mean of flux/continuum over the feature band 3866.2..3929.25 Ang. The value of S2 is 0.07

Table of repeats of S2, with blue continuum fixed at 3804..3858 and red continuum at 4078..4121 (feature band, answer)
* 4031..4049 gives 0.062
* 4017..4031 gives -0.167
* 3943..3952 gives 0.411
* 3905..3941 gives 0.382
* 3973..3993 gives 0.066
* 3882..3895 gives 0.216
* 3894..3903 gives 0.064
